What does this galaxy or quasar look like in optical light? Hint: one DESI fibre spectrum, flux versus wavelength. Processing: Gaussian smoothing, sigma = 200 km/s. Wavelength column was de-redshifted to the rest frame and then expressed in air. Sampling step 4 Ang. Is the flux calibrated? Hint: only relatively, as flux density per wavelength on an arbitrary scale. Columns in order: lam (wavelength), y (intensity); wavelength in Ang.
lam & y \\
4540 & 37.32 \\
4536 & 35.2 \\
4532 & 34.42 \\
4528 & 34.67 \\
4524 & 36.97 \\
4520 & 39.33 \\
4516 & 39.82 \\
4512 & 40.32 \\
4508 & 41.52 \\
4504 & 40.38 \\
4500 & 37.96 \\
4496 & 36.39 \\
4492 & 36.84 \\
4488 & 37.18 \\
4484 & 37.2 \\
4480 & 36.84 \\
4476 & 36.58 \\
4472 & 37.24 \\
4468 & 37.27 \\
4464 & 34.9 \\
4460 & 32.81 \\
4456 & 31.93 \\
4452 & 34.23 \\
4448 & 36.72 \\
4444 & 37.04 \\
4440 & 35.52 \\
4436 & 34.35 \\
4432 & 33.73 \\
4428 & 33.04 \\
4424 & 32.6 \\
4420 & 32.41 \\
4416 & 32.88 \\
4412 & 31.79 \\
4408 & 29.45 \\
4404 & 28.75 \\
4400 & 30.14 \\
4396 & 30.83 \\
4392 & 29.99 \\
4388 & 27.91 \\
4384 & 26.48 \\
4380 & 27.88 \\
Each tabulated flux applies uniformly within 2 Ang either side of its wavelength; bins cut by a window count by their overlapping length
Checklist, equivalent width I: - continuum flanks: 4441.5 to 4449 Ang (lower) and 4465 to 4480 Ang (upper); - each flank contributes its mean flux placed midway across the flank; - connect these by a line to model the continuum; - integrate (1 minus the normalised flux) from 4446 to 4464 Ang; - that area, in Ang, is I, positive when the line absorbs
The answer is 1.37 Ang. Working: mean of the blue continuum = 36.8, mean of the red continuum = 36.9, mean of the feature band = 34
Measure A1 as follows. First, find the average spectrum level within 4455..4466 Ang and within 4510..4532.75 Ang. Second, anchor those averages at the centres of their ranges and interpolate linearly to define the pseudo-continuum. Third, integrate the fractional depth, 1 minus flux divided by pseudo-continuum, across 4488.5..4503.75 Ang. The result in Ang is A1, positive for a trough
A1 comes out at -0.6 Ang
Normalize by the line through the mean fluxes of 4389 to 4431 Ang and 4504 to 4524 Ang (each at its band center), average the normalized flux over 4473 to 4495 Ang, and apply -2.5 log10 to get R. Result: 0.01 mag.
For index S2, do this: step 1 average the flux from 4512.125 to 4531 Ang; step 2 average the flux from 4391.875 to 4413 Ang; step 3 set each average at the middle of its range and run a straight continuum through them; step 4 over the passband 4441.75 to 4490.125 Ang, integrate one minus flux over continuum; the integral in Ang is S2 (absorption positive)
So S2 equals -2.3 Ang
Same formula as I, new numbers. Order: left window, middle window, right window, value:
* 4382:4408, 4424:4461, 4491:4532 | -1.7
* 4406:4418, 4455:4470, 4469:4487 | 0.5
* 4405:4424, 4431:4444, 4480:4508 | -0.6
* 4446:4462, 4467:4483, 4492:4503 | -0.6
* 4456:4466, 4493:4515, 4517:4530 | -1.9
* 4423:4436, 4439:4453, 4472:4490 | -0.6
